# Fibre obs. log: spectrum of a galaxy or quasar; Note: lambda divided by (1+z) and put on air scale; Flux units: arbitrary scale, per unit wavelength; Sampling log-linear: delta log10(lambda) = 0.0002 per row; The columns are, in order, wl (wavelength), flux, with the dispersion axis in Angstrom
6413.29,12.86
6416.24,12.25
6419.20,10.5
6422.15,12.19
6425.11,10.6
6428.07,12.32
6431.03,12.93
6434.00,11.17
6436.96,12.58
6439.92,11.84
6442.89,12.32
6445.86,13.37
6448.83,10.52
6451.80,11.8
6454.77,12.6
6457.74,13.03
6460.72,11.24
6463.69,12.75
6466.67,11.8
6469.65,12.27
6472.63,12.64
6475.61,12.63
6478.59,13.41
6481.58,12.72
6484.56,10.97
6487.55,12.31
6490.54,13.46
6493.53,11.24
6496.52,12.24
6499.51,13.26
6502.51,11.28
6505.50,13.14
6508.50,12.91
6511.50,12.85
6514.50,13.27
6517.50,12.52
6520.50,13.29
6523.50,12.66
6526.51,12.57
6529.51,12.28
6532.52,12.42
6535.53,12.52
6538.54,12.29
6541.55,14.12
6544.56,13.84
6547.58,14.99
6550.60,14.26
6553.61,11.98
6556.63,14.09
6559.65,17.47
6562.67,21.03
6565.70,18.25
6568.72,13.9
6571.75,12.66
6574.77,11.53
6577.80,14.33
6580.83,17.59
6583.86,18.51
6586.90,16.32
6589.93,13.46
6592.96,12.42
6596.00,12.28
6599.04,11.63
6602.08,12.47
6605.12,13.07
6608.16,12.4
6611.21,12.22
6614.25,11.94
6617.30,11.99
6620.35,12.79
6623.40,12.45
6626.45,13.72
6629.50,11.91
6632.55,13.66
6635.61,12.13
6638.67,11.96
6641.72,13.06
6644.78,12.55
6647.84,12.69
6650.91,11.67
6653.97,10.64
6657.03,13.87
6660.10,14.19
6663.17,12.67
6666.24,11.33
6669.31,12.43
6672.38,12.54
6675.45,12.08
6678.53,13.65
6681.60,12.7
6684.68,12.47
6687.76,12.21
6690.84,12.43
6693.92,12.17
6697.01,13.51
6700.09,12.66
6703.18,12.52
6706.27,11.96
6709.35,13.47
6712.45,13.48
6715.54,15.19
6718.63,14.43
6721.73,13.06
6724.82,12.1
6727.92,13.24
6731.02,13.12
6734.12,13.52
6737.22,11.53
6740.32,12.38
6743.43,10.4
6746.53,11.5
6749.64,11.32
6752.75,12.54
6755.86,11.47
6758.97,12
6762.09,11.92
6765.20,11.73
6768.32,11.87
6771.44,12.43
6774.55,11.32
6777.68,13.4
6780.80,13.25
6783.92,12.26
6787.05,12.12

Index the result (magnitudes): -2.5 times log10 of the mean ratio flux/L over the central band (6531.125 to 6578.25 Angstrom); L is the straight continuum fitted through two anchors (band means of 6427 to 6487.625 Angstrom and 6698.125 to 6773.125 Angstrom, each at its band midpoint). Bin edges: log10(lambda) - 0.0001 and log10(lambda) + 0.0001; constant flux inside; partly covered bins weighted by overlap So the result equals -0.17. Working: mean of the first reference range 12.2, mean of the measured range 14.4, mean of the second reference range 12.5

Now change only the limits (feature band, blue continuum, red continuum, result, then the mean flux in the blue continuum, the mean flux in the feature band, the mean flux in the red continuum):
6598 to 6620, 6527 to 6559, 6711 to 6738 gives 0.091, 13.4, 12.3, 13.3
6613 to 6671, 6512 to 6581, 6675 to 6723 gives 0.073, 14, 12.5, 13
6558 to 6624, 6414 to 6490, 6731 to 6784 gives -0.168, 12.1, 14.1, 12.1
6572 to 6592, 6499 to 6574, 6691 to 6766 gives -0.121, 13.7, 15.1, 12.6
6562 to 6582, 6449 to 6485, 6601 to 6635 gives -0.223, 12.3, 15.3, 12.6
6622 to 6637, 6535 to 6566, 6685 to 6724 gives 0.096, 14.9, 12.8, 13.1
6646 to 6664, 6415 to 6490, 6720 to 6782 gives -0.038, 12.1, 12.6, 12.2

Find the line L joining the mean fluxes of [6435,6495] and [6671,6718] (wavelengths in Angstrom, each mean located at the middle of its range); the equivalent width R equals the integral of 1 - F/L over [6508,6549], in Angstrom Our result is -2.0 Angstrom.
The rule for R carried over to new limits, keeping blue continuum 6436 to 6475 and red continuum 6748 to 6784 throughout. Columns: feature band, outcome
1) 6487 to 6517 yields -0.98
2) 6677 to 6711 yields -1.58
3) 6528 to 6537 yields -0.16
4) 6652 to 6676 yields -0.63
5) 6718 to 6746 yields -0.95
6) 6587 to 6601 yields -0.77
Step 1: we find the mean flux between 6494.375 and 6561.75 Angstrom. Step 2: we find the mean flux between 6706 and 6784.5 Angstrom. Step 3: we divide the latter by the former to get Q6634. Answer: 0.94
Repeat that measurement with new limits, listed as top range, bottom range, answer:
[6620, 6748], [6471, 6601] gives 0.93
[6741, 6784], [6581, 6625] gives 0.90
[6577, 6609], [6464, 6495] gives 1.14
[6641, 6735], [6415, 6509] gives 1.05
